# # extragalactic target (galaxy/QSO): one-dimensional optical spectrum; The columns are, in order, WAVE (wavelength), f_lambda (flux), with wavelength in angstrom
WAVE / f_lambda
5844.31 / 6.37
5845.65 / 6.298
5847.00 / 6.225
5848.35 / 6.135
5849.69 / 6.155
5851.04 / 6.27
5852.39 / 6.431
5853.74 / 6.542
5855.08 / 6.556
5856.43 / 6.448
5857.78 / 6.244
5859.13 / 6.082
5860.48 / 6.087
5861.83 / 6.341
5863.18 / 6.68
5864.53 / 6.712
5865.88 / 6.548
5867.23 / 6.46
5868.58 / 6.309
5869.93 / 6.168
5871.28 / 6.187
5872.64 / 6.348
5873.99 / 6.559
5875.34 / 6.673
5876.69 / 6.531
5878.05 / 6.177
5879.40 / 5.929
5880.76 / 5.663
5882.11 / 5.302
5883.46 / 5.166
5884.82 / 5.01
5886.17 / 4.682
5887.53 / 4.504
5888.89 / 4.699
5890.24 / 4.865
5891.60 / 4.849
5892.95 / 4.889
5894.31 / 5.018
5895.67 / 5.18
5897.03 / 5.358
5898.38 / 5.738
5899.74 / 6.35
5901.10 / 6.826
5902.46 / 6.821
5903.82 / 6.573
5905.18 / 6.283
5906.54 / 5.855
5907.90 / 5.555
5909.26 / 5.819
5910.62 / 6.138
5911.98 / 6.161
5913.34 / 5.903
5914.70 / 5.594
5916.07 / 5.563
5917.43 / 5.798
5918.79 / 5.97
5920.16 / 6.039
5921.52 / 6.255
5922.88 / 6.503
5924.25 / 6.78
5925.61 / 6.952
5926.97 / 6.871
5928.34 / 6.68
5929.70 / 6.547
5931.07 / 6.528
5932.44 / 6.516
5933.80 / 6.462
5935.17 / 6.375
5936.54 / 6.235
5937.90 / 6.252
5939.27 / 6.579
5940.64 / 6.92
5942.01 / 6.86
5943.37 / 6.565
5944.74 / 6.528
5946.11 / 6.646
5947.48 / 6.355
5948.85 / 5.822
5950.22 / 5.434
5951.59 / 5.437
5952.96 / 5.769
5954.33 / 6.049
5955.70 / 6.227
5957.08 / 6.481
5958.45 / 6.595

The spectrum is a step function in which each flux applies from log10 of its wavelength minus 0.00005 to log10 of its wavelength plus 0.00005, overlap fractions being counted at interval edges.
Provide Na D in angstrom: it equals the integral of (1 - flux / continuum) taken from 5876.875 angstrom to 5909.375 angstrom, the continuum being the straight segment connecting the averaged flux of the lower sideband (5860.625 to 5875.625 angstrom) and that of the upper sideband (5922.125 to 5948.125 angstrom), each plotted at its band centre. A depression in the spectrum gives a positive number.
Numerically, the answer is 4.7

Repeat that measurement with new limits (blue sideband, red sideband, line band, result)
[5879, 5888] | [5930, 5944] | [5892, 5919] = -0.6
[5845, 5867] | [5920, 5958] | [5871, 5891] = 2.4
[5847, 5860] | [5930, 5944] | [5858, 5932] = 5.0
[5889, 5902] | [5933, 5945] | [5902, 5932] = -1.3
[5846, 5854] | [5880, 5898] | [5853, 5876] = -2.4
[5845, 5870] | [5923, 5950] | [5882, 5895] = 3.1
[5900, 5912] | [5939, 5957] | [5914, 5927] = 0.1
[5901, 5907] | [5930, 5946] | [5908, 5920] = 1.1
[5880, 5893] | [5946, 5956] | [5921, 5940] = -3.1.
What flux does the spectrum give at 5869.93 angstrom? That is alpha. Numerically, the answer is 6.168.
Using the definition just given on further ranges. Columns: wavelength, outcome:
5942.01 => 6.86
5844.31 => 6.37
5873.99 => 6.559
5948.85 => 5.822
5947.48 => 6.355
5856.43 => 6.448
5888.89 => 4.699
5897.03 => 5.358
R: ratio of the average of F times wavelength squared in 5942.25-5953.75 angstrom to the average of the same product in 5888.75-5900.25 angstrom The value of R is 1.2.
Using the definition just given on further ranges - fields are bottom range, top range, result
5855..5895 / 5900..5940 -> 1.09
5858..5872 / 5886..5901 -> 0.82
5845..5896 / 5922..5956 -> 1.11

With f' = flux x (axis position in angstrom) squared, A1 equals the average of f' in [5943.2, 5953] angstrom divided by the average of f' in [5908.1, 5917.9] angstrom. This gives 1.1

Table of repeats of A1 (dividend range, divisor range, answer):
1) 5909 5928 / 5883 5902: 1.19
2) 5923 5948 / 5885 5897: 1.37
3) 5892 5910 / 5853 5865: 0.93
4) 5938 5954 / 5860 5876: 1.00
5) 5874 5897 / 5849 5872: 0.85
